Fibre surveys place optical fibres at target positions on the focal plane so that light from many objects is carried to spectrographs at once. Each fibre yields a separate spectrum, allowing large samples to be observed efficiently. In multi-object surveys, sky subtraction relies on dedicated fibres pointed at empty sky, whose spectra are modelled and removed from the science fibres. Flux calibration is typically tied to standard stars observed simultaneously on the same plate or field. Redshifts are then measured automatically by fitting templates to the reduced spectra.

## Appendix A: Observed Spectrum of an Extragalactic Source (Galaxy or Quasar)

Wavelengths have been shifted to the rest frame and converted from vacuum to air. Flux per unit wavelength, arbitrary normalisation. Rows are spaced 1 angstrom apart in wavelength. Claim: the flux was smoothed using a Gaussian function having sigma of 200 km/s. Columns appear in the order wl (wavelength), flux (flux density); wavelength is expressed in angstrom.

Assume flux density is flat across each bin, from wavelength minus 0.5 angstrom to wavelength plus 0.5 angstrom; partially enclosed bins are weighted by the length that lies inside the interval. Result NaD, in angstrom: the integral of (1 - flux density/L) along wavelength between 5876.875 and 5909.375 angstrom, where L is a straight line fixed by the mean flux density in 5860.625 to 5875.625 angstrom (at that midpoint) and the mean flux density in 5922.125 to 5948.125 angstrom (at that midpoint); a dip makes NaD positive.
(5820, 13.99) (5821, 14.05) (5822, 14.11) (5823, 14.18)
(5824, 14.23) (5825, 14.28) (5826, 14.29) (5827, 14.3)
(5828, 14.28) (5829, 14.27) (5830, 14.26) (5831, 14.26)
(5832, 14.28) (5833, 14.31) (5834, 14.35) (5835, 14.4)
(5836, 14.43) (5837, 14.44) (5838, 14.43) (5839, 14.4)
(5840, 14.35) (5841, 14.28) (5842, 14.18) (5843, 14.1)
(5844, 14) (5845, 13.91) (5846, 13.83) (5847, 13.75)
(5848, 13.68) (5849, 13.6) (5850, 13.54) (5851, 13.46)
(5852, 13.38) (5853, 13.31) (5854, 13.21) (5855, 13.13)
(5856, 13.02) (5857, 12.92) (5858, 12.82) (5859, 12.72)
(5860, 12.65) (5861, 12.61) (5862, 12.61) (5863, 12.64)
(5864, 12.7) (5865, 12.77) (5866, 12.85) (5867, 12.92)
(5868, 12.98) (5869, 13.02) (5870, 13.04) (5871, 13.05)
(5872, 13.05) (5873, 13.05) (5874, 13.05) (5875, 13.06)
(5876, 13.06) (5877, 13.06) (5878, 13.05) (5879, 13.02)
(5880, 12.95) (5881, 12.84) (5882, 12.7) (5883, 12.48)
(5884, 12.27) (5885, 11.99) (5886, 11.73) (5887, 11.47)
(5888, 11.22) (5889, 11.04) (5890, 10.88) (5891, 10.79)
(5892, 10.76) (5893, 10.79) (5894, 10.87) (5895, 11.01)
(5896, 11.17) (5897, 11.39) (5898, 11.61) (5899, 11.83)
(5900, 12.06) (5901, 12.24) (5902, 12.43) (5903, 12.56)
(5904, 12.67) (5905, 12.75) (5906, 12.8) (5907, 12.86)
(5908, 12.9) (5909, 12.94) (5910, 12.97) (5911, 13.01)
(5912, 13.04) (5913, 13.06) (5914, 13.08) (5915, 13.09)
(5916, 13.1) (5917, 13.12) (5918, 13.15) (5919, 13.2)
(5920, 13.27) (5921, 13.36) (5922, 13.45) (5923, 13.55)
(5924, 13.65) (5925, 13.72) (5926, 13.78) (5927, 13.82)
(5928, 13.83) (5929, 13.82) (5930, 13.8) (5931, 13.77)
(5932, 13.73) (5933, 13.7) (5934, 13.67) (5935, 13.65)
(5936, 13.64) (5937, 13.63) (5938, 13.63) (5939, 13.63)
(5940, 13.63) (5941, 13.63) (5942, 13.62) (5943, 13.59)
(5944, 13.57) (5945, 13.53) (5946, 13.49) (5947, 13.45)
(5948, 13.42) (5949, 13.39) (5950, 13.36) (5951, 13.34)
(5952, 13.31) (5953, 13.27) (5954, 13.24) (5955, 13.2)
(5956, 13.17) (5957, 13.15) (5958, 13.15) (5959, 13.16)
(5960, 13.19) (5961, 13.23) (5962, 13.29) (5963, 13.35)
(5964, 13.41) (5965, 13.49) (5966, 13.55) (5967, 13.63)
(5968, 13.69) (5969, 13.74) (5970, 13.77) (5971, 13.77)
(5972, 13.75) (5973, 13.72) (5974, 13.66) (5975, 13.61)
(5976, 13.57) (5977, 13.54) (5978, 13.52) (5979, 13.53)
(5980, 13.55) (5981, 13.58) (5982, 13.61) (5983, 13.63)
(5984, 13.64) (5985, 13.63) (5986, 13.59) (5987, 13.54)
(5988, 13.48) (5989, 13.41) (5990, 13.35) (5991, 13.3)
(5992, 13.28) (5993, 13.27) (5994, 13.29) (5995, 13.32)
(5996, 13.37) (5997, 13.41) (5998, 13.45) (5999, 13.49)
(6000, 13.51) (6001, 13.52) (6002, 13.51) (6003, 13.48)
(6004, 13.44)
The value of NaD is 2.86 angstrom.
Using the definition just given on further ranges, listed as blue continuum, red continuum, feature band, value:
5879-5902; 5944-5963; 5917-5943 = -1.8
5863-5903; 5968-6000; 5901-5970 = -2.4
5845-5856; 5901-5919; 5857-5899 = 3.0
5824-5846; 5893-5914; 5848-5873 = 1.0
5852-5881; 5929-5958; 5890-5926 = 2.0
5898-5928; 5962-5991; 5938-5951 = -0.2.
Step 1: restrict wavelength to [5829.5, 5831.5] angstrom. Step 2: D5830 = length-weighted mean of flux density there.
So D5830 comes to 14.3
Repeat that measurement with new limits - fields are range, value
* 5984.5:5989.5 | 13.5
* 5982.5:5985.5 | 13.6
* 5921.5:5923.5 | 13.5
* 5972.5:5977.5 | 13.6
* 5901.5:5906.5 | 12.6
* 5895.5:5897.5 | 11.3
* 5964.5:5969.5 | 13.6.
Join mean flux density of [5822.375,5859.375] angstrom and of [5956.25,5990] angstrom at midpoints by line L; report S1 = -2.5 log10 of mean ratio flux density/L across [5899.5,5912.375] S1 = 0.08 mag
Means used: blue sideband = 13.9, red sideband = 13.5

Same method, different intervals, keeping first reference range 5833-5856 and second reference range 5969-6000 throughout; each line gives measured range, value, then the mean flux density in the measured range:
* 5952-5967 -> 0.02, 13.3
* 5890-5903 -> 0.20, 11.4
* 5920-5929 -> 0.00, 13.6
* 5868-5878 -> 0.06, 13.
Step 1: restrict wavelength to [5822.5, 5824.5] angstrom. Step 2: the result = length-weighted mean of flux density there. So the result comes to 14.2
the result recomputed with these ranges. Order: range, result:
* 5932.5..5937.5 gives 13.7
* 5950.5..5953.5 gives 13.3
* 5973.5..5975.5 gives 13.6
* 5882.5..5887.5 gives 12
